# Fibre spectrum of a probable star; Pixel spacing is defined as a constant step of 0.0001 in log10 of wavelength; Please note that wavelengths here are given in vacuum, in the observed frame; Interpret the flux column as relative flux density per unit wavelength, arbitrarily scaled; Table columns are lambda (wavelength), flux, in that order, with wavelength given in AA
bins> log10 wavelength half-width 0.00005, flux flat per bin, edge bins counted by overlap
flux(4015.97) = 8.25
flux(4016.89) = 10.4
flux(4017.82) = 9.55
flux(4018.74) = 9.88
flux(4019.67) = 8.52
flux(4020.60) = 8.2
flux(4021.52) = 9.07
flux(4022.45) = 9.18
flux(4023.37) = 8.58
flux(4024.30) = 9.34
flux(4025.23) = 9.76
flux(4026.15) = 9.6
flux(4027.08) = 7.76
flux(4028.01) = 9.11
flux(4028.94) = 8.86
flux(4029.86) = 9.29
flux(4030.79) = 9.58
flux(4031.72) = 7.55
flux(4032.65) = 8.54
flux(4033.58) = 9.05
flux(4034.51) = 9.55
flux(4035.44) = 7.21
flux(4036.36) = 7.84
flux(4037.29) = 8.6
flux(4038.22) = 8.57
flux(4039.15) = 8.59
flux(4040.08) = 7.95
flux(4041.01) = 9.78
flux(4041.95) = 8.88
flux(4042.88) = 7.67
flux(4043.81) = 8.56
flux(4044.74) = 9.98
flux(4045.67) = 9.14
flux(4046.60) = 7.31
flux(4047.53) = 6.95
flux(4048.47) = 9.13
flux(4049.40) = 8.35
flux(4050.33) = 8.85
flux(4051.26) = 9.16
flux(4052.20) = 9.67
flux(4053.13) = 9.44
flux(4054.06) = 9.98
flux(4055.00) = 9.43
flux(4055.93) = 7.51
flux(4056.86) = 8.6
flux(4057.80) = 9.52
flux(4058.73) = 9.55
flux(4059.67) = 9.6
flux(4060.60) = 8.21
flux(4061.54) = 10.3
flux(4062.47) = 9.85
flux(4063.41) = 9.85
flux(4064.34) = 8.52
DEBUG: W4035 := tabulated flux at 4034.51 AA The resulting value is 9.55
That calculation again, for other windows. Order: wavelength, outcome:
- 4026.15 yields 9.6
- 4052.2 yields 9.67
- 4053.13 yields 9.44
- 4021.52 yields 9.07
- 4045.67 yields 9.14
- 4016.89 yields 10.4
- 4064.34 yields 8.52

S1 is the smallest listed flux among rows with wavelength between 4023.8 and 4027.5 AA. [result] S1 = 7.76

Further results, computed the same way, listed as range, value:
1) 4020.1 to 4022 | 8.2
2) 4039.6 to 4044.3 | 7.67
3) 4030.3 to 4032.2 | 7.55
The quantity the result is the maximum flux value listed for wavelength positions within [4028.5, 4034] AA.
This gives 9.58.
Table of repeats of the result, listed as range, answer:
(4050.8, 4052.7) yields 9.67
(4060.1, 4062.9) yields 10.3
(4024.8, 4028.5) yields 9.76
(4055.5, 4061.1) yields 9.6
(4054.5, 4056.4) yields 9.43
